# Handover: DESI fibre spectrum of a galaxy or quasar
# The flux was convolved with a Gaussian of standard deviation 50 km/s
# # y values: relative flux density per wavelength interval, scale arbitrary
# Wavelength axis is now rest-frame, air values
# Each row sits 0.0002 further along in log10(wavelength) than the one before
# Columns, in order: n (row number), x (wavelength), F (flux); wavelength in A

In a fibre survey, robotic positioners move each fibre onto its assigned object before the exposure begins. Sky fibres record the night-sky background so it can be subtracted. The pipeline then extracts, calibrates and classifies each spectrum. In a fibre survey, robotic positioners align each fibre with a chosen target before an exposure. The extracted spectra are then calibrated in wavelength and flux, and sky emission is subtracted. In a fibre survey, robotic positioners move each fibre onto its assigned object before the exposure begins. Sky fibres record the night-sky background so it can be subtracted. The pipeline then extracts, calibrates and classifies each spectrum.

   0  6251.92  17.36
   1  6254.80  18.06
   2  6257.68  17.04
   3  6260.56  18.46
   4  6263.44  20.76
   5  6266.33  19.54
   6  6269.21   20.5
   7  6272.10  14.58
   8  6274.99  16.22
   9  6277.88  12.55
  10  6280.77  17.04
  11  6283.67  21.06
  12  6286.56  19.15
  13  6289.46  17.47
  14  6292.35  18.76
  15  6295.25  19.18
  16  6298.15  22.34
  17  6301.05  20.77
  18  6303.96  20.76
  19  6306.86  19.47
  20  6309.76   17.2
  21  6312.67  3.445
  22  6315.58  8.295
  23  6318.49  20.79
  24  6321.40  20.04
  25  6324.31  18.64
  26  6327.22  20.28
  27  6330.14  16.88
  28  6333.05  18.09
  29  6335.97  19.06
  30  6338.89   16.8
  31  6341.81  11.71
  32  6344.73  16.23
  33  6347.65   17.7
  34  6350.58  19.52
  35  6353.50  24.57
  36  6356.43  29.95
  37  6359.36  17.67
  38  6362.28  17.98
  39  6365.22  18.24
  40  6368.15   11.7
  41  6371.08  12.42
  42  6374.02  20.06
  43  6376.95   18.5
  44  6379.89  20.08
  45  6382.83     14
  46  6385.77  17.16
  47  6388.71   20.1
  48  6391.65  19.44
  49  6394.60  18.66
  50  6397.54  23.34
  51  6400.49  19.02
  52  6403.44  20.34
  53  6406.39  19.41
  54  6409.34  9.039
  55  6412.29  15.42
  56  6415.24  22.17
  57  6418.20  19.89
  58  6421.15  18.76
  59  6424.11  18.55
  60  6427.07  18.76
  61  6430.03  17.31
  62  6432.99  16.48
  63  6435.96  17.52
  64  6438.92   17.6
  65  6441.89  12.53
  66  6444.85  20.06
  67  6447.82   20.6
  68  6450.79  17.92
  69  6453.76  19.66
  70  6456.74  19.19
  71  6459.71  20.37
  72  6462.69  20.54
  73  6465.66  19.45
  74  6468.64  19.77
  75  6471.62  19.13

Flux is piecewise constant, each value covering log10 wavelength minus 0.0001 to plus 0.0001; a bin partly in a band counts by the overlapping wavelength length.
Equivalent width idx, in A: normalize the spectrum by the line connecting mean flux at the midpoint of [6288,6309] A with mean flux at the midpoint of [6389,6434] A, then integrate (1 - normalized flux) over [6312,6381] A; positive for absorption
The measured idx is 5.8 A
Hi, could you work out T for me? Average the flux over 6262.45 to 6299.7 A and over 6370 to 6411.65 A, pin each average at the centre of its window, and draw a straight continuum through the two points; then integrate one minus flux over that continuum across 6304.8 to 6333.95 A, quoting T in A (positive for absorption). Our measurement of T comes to 3.0 A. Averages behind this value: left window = 18.4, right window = 18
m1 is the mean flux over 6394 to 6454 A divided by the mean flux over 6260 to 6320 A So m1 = 1.04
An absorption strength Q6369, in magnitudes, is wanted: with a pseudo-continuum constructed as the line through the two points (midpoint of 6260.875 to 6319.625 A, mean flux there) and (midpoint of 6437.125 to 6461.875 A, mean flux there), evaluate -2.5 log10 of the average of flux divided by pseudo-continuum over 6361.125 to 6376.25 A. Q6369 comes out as 0.12 mag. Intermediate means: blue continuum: 17.5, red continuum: 18.5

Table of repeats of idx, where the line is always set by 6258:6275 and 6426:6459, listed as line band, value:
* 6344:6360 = -2.71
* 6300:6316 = 2.68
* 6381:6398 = -0.37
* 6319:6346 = 0.94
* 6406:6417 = 1.08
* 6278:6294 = 0.17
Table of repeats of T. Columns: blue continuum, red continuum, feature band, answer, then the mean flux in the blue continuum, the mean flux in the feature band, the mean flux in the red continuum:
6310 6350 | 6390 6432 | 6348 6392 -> -3.64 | 16.1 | 18.7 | 18.6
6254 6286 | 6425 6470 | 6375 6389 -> 0.31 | 17.8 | 17.9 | 18.5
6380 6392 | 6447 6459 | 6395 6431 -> -0.23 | 17.8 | 18.5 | 19.3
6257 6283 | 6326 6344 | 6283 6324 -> -1.03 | 17.5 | 17.7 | 17.1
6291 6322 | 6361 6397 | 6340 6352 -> 0.77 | 17.3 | 16.3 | 17.5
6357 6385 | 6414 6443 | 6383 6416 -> -1.36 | 17.2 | 18.3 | 18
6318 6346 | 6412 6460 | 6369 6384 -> 0.99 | 17.8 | 16.9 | 18.4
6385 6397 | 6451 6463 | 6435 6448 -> 1.46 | 19.3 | 17.4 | 19.7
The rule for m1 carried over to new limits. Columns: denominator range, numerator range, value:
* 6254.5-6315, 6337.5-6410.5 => 1.03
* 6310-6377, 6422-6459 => 1.04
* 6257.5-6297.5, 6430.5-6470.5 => 1.02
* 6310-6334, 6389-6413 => 1.15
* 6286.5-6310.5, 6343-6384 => 0.94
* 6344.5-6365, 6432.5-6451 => 0.85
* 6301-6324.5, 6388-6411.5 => 1.14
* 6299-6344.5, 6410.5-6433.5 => 1.09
